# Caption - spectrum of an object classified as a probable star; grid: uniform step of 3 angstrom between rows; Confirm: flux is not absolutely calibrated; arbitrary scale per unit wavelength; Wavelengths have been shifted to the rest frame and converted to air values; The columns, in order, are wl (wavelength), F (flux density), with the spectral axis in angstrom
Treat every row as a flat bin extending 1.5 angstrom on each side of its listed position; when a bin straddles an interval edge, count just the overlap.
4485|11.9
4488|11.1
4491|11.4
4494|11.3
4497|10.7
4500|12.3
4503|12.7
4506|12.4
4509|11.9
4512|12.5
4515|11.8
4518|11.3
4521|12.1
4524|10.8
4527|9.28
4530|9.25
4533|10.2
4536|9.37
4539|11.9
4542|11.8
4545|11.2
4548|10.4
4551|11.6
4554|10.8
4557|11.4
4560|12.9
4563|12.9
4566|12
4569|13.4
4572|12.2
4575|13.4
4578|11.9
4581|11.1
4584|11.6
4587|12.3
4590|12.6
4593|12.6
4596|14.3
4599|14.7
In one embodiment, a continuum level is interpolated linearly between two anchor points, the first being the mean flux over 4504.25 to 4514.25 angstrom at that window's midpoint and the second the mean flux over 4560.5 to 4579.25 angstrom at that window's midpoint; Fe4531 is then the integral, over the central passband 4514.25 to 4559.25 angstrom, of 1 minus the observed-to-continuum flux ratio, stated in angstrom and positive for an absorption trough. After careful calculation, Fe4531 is 5.5 angstrom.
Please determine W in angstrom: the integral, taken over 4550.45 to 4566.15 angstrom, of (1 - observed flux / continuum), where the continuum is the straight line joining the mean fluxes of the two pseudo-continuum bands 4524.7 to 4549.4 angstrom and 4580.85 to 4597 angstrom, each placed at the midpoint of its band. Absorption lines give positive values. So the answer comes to -0.9 angstrom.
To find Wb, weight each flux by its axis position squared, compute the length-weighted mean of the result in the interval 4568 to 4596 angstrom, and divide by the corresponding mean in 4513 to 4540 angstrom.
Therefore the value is 1.2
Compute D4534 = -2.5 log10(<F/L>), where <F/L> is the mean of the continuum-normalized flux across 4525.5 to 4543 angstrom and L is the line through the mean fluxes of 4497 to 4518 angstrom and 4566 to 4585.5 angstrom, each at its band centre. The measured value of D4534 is 0.18 mag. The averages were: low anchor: 12.1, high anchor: 12.2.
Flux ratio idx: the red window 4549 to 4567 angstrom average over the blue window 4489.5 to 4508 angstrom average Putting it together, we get 1.01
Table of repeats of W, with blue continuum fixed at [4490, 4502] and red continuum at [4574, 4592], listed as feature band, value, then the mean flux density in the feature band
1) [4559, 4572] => -0.79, 12.7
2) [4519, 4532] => 1.45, 10.4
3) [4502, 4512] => -0.67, 12.3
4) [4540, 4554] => 0.75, 11.2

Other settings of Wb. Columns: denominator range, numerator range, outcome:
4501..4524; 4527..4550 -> 0.89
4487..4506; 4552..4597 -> 1.09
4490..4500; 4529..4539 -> 0.90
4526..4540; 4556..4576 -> 1.28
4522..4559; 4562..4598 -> 1.19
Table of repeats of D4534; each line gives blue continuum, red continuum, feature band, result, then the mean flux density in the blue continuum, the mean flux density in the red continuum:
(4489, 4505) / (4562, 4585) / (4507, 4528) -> 0.04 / 11.7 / 12.3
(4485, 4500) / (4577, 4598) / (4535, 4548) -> 0.08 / 11.3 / 12.4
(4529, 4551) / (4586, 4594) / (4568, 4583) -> -0.03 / 10.7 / 12.5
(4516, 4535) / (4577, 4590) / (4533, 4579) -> -0.05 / 10.5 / 11.8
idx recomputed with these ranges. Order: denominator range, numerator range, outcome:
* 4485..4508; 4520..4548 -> 0.91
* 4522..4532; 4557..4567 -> 1.26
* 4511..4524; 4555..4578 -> 1.06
